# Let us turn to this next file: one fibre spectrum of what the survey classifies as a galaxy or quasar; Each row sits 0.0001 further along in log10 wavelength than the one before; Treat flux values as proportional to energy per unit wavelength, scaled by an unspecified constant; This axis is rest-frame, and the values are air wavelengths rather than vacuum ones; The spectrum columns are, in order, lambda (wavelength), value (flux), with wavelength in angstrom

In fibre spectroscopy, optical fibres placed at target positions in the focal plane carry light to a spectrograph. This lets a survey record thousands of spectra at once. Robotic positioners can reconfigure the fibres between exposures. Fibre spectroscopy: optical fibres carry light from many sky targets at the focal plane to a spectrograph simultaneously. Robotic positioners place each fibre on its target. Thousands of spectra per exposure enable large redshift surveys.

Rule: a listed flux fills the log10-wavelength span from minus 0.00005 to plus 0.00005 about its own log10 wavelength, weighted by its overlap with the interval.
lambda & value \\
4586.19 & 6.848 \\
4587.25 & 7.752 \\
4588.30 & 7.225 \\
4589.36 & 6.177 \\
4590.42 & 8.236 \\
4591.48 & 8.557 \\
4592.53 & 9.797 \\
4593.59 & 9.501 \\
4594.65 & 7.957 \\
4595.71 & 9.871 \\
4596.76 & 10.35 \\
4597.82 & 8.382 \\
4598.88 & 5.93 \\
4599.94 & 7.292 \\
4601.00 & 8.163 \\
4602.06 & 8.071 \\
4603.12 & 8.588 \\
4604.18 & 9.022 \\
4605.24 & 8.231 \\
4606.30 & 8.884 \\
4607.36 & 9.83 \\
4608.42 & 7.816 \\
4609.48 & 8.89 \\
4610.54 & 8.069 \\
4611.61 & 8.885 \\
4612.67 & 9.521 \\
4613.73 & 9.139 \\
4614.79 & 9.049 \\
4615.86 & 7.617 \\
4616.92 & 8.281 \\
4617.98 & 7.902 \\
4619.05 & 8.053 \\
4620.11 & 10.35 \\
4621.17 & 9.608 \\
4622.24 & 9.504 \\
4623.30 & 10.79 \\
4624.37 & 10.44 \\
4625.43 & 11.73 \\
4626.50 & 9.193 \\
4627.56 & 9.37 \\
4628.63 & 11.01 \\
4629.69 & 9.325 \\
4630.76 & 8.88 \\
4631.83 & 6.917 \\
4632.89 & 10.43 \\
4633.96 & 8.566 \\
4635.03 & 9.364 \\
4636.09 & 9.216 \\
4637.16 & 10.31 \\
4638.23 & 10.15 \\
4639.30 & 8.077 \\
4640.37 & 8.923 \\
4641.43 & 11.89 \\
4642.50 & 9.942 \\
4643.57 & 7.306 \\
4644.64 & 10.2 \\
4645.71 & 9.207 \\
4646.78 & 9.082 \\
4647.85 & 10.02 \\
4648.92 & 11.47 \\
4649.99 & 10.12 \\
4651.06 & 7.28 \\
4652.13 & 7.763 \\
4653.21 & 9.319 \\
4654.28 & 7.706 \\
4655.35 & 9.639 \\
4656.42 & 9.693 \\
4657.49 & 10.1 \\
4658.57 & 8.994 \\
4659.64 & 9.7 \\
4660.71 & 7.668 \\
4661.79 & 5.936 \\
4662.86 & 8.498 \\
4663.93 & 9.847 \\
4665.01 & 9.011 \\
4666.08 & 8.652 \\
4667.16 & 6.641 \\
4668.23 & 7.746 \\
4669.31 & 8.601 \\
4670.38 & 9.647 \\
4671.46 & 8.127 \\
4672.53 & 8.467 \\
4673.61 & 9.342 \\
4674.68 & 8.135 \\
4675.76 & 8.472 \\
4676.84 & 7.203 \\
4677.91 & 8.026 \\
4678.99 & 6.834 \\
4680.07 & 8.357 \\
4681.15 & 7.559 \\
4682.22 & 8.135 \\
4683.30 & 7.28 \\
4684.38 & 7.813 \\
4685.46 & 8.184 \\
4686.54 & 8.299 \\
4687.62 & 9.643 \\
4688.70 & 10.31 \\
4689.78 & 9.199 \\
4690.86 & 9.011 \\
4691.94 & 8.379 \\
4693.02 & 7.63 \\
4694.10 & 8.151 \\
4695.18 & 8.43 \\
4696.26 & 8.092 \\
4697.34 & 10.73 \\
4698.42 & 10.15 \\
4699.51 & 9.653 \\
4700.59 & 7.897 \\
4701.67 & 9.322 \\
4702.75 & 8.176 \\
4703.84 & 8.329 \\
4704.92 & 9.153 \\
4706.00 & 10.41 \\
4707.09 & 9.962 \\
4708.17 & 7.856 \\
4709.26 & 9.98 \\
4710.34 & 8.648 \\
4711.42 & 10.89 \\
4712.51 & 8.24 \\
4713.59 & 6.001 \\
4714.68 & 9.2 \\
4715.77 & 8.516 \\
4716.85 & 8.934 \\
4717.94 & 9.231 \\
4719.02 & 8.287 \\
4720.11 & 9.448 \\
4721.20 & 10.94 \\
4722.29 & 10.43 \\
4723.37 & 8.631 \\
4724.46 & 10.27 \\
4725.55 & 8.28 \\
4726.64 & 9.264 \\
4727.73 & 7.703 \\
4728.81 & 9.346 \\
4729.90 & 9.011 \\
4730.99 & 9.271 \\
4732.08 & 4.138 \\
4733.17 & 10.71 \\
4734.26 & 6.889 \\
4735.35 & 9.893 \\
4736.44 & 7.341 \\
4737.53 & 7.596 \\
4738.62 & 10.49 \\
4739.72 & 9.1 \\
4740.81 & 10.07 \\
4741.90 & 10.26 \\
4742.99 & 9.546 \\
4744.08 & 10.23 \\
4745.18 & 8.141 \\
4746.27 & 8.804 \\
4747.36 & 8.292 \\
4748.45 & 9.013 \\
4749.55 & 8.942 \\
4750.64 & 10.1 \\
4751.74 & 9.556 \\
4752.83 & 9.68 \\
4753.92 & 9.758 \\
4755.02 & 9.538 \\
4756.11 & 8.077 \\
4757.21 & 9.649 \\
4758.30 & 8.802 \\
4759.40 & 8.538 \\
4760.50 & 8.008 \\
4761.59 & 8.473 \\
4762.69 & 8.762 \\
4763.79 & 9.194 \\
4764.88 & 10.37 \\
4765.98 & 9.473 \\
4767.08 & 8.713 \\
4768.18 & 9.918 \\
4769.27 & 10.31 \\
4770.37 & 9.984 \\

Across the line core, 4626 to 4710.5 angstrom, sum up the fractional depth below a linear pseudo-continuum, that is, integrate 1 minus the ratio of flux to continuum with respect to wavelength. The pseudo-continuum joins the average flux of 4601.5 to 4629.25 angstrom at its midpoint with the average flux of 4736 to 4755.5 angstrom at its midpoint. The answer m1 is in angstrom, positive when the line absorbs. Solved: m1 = 2.96 angstrom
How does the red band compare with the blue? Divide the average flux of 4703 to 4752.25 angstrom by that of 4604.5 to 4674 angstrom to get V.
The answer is 1.0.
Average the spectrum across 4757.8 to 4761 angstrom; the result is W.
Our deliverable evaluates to 8.43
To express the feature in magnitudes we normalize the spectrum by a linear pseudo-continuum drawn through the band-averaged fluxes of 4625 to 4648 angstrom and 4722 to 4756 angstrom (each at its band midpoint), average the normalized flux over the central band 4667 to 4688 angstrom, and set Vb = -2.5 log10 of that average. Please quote 0.14 mag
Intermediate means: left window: 9.49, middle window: 8.14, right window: 9.02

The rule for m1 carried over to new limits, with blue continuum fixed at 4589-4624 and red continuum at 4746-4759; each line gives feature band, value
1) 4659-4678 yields 1.2 angstrom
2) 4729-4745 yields 0.4 angstrom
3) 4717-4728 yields -0.2 angstrom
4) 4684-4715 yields 0.4 angstrom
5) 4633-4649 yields -1.3 angstrom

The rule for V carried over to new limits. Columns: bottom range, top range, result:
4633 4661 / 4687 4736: 0.96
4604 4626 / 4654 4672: 0.94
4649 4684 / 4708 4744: 1.06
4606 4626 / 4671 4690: 0.90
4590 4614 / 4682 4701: 1.01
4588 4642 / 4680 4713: 0.99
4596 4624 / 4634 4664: 1.05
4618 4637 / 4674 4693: 0.87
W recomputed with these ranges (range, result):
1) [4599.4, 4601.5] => 7.71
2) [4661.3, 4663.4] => 7.28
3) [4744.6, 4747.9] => 8.42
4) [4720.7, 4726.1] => 9.7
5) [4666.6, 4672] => 8.16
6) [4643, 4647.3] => 8.95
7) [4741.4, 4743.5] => 9.91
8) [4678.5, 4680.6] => 7.6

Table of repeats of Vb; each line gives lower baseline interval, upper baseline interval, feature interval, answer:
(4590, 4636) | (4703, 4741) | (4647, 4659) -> -0.04 mag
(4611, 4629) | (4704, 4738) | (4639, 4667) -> 0.02 mag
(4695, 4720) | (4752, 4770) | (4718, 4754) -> 0.00 mag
